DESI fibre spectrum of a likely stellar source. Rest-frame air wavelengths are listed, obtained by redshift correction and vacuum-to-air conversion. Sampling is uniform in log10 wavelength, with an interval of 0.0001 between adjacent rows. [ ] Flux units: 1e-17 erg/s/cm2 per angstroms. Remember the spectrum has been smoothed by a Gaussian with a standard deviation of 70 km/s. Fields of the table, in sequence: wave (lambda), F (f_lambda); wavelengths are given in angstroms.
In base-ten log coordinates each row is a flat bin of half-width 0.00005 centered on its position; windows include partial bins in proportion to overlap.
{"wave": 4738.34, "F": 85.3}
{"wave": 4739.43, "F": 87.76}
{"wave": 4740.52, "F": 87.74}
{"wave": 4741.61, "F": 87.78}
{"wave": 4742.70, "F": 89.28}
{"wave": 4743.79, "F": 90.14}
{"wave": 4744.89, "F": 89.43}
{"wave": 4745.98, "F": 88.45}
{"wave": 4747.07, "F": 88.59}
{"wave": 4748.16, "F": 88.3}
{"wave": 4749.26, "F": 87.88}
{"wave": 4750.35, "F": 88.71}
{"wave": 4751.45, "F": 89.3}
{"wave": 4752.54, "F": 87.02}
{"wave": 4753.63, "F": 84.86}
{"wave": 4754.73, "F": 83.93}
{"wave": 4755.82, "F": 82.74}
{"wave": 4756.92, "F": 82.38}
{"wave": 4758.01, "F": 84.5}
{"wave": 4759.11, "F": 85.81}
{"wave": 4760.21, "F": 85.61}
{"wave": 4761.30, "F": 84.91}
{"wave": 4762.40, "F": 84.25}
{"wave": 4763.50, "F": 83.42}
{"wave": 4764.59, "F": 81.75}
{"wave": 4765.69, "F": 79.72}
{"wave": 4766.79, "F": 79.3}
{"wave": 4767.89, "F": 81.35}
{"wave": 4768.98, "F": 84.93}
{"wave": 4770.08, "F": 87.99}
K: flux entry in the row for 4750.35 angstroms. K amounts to 88.71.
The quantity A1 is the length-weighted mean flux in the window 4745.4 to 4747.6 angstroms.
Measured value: 88.8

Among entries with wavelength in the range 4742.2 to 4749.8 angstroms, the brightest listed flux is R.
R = 90.14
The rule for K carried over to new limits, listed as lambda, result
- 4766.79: 79.3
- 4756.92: 82.38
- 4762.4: 84.25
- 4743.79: 90.14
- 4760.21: 85.61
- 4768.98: 84.93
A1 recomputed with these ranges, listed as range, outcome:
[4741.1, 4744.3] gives 89.2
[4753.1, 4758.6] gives 83.6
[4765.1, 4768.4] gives 79.9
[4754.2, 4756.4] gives 83.3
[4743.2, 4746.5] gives 89.3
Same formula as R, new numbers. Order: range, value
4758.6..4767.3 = 85.81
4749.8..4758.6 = 89.3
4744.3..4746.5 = 89.43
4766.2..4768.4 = 81.35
